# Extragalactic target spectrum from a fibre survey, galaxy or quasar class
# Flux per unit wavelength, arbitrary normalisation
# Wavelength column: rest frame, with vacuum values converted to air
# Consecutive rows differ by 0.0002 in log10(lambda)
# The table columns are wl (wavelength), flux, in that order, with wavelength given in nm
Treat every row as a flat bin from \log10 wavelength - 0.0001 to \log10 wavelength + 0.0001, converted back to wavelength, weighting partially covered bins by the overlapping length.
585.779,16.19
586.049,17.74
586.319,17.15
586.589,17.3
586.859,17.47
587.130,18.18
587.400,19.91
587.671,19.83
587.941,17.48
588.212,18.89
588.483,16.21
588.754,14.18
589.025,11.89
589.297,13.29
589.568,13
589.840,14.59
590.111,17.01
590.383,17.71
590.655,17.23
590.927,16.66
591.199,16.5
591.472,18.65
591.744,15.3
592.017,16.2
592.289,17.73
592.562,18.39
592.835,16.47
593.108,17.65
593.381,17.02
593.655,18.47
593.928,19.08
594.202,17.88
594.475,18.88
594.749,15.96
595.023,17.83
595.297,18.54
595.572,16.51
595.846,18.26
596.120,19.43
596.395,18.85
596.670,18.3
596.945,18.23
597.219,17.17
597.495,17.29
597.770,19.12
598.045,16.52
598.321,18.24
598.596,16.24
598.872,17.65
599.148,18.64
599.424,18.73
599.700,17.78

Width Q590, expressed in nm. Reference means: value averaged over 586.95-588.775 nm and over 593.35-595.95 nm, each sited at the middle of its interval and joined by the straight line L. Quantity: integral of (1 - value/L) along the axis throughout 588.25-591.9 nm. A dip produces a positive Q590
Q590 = 0.47 nm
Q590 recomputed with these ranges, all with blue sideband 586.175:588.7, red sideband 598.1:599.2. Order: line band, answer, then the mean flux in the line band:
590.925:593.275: 0.089 nm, 17.1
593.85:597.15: -0.089 nm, 18.1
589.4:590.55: 0.147 nm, 15.6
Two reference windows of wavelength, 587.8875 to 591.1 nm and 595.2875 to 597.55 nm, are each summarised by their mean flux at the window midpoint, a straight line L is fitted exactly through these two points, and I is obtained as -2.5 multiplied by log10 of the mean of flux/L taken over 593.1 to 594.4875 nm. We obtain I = -0.06 mag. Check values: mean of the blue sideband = 15.6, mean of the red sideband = 18.1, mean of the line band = 18.2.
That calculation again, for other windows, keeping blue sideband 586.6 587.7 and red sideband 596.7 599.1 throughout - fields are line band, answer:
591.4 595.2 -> 0.03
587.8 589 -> 0.14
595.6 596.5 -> -0.05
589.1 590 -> 0.33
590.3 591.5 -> 0.06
